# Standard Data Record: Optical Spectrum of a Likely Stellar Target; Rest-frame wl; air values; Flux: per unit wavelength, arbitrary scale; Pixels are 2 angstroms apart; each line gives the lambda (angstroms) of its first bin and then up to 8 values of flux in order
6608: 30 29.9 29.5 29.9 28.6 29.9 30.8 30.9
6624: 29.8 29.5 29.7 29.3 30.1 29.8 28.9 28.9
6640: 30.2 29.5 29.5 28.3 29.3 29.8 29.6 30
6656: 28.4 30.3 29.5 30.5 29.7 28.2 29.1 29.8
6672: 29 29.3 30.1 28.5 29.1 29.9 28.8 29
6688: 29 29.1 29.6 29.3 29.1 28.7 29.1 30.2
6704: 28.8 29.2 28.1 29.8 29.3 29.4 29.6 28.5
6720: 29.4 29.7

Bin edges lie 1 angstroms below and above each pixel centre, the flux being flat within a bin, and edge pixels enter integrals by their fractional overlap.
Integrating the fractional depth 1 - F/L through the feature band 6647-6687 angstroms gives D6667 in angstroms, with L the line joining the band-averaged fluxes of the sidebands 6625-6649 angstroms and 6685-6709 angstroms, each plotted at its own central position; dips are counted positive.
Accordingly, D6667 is -0.2 angstroms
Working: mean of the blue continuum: 29.4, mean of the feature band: 29.4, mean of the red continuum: 29.1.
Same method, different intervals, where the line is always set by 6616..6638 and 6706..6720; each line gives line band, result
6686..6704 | 0.0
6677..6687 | 0.1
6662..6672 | 0.1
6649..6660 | 0.0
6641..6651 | 0.1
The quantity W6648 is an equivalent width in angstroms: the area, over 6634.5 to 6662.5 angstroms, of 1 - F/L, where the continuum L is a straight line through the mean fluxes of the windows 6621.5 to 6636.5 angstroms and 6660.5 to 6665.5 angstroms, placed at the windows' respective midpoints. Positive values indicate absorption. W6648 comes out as 0.3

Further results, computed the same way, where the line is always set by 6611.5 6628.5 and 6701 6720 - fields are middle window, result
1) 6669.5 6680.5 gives 0.07 angstroms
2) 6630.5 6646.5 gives 0.16 angstroms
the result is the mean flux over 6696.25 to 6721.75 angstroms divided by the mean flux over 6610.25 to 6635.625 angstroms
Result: 0.98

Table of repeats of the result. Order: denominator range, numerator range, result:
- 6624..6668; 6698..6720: 0.99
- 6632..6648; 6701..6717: 1.00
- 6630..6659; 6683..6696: 0.99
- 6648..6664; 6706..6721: 0.98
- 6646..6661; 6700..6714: 0.99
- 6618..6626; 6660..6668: 0.97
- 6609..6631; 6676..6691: 0.98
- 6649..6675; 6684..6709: 0.99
